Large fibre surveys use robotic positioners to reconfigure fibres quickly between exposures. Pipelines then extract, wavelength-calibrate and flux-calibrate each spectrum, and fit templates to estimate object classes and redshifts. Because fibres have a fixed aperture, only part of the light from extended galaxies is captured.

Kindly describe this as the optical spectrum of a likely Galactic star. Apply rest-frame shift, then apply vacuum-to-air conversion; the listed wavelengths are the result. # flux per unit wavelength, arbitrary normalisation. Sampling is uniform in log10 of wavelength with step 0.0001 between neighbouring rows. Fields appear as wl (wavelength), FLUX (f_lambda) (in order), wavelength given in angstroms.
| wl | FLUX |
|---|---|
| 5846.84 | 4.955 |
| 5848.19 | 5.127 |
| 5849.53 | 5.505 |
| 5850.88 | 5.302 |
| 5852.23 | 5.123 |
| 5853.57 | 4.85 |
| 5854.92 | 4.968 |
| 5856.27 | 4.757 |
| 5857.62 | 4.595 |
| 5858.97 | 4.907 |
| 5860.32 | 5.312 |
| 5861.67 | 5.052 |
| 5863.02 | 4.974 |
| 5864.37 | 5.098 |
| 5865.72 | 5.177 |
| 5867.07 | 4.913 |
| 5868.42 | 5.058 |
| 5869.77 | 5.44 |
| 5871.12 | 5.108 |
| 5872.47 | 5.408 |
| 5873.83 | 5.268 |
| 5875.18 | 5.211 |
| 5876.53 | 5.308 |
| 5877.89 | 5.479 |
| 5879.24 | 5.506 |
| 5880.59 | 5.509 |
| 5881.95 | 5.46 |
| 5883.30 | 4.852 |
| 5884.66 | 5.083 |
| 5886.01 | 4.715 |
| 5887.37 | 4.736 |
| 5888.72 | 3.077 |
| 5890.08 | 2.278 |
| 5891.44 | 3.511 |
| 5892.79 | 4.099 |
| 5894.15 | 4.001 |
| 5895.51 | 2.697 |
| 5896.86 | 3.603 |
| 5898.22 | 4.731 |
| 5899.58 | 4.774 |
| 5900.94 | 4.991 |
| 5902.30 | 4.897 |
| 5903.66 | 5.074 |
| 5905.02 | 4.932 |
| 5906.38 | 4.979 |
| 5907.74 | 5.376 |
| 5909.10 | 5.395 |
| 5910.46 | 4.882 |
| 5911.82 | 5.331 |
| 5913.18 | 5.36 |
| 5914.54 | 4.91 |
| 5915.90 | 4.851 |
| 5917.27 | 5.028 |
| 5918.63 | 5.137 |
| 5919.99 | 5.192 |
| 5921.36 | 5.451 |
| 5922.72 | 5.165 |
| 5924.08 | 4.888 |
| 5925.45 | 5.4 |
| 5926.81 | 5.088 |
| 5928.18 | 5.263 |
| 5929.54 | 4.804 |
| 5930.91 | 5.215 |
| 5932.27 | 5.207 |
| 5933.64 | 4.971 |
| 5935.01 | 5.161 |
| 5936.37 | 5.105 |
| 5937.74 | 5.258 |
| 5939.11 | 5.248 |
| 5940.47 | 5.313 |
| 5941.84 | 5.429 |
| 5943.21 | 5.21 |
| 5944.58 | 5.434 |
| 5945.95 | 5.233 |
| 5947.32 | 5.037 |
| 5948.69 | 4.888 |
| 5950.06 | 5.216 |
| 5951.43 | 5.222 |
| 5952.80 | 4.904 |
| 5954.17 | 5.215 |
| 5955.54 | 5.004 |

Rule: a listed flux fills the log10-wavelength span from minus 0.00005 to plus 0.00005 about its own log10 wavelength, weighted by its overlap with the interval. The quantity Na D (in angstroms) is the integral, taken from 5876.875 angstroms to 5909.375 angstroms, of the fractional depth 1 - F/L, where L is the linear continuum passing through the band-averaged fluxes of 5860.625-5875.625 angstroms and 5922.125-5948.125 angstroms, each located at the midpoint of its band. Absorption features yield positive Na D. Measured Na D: 3.7 angstroms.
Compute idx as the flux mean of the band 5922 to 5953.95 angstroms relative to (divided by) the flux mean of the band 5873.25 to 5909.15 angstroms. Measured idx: 1.11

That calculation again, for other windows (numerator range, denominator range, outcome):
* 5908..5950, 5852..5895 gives 1.07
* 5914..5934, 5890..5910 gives 1.15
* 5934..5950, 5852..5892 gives 1.06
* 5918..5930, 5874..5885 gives 0.97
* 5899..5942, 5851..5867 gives 1.03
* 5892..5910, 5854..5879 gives 0.89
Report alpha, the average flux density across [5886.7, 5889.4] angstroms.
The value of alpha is 3.91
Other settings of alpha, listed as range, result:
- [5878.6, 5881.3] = 5.5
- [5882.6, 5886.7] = 4.89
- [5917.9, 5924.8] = 5.17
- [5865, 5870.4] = 5.15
